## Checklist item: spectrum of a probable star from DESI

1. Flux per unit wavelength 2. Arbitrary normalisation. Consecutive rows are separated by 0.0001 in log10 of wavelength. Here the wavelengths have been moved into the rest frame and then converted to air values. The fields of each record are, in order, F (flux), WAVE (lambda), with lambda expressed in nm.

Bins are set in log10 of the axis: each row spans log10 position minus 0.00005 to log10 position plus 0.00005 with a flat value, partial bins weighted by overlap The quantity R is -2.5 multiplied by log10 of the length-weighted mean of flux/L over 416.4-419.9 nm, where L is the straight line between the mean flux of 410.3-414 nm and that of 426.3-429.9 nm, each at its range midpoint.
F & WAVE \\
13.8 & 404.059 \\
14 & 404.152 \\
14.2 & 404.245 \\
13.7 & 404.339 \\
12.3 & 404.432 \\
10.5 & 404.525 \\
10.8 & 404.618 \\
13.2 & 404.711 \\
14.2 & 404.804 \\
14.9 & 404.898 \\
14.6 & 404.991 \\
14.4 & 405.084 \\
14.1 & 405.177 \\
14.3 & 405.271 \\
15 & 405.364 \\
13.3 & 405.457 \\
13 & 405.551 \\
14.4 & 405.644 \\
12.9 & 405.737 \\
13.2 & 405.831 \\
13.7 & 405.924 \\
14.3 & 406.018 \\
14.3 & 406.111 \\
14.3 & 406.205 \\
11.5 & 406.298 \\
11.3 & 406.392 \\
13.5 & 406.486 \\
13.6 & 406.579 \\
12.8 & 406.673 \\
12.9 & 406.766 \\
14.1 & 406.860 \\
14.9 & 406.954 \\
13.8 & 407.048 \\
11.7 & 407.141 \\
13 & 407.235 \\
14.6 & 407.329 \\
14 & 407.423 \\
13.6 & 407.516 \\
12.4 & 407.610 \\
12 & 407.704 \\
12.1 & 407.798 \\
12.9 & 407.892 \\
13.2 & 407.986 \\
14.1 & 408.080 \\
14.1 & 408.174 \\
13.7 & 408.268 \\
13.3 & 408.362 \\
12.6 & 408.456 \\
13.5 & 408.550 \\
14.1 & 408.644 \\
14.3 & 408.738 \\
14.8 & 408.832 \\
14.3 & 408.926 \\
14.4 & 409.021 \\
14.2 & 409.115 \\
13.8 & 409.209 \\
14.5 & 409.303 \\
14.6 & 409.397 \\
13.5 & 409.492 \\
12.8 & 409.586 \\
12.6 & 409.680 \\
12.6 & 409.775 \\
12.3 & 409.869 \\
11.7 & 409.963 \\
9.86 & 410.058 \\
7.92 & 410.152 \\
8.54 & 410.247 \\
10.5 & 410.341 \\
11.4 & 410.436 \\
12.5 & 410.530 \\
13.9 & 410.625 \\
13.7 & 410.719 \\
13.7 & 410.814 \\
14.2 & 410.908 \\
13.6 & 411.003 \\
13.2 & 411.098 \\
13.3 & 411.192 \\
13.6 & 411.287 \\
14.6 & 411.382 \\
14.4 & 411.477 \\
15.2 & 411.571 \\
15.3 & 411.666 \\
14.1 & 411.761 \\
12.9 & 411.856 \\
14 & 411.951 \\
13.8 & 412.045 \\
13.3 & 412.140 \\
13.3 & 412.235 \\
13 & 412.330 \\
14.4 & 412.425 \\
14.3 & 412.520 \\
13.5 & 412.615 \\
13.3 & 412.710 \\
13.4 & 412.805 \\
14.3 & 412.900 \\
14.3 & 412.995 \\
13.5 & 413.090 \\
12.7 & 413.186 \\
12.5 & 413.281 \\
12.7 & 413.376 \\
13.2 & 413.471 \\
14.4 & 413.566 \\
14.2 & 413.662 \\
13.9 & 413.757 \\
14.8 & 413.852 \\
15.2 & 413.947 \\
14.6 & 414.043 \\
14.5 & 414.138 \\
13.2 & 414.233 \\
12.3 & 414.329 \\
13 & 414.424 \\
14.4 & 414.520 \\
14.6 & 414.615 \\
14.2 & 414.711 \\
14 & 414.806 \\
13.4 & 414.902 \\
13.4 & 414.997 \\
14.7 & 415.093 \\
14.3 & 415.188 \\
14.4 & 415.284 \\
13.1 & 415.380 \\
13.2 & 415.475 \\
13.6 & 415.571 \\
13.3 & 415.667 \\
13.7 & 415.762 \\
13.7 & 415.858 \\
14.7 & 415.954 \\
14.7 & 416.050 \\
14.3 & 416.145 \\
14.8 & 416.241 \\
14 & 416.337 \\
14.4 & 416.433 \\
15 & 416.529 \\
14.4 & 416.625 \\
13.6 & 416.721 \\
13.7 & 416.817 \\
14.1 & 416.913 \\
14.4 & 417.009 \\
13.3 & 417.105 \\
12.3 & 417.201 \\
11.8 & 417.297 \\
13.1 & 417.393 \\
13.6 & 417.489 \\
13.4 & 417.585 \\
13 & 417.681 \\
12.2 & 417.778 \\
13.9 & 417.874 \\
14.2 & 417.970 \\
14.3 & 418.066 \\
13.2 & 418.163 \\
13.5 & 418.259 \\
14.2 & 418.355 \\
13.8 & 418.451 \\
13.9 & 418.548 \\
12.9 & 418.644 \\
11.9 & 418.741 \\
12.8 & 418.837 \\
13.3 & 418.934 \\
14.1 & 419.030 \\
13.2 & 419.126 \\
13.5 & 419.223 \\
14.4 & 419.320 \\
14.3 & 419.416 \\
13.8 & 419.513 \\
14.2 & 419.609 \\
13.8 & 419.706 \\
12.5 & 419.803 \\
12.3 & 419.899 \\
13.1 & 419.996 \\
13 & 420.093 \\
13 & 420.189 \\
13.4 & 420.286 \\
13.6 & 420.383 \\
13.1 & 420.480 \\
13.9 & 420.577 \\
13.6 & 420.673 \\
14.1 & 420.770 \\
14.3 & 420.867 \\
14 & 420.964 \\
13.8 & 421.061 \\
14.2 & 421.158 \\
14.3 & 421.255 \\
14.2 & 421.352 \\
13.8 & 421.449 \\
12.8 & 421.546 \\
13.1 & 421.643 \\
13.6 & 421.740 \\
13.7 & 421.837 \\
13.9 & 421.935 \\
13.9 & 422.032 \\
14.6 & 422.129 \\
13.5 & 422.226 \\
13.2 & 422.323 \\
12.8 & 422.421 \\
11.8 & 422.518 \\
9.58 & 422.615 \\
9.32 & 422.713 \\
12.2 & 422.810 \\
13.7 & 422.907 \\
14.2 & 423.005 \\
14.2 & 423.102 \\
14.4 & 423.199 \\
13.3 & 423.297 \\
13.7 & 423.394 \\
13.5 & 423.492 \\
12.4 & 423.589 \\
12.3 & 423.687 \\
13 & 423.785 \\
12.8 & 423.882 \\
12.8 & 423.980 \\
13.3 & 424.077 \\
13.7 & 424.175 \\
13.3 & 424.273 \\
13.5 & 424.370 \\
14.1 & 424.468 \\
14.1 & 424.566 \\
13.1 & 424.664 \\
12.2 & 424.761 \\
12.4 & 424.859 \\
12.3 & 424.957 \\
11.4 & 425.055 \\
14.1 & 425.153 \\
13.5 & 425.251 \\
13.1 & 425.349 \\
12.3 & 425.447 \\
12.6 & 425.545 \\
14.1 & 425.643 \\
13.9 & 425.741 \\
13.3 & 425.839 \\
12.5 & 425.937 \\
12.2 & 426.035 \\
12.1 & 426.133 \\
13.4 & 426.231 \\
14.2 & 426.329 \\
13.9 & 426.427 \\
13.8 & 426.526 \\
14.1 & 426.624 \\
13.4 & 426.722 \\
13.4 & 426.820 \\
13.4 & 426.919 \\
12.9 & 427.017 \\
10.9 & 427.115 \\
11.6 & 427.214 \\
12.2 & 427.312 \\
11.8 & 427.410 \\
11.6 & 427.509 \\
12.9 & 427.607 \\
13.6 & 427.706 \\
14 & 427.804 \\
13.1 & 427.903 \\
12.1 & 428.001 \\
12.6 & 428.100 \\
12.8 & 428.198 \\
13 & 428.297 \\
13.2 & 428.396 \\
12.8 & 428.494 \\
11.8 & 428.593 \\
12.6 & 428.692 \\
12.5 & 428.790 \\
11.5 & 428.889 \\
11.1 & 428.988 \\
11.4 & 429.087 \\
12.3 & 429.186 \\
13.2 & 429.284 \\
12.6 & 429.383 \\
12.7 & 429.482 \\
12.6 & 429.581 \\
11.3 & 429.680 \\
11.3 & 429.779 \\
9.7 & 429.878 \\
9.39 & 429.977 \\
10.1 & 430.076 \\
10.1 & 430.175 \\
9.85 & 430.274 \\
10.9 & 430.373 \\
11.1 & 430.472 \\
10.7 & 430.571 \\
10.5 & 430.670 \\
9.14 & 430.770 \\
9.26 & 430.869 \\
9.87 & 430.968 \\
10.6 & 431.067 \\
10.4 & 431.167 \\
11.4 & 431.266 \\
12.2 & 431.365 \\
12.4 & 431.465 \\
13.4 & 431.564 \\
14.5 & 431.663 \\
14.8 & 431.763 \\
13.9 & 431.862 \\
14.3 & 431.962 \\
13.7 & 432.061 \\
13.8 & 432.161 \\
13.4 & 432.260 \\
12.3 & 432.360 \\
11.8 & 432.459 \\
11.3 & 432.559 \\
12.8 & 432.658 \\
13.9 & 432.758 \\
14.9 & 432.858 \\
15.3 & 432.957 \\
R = -0.02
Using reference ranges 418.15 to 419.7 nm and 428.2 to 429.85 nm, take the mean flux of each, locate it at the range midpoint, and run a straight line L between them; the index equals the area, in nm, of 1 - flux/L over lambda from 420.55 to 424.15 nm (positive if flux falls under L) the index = -0.05 nm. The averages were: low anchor 13.6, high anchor 12.2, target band 13.3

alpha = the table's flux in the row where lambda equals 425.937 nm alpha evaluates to 12.5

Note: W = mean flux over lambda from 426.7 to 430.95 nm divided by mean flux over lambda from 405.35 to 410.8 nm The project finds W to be 0.90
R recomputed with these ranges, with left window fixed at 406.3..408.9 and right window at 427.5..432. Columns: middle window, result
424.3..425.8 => -0.08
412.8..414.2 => -0.08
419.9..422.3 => -0.10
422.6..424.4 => -0.06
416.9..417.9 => -0.04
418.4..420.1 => -0.07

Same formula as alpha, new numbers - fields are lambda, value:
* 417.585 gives 13.4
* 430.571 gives 10.7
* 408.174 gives 14.1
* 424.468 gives 14.1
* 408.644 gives 14.1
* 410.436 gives 11.4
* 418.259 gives 13.5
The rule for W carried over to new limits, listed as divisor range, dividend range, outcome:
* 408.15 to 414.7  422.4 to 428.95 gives 0.96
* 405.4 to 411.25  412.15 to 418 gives 1.05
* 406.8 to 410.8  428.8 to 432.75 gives 0.90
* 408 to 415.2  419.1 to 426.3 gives 0.98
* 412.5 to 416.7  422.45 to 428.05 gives 0.93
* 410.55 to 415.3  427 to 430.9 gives 0.85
